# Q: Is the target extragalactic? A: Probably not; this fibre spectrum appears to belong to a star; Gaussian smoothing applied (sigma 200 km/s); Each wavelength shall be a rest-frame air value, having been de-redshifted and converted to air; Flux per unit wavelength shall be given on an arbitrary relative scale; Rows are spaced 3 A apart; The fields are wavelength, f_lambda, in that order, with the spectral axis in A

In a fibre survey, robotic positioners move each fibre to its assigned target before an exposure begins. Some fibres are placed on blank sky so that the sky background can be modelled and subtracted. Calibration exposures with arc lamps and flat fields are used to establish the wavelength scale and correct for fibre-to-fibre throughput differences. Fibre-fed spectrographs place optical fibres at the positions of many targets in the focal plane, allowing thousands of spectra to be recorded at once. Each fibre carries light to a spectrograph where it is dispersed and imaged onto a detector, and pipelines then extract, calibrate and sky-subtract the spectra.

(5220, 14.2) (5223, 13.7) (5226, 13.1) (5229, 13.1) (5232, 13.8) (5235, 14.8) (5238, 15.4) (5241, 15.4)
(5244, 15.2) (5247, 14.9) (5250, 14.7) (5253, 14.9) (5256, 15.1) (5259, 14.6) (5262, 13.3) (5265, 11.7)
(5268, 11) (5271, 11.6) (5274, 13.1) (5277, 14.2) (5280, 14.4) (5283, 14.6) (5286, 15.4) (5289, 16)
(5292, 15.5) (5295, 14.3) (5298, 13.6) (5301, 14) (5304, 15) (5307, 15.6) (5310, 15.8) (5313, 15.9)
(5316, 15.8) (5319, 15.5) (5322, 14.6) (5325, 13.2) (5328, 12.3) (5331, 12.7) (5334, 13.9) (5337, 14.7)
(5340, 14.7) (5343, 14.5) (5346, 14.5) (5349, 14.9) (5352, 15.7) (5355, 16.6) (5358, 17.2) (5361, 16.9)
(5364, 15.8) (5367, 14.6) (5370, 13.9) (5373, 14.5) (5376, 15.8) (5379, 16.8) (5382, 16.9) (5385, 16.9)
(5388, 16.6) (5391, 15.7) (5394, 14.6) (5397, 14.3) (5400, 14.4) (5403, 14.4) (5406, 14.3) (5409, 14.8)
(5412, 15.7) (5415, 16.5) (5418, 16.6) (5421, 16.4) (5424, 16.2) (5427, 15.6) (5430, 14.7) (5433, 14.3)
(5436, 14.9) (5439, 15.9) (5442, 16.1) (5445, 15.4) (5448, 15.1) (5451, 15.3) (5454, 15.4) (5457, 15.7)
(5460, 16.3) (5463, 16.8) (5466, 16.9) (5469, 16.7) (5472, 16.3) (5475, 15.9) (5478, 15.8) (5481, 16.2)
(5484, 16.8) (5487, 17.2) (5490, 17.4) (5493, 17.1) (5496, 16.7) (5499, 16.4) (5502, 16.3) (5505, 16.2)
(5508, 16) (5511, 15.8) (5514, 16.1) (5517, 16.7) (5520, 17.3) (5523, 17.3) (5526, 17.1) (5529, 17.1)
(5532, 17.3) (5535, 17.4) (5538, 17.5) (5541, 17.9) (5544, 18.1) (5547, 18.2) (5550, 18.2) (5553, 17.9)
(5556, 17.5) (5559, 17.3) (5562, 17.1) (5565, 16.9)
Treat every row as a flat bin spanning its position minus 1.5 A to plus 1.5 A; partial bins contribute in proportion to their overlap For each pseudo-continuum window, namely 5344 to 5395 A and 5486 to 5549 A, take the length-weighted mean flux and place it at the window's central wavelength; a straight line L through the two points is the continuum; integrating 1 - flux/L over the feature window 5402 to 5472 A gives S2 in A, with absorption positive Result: 2.8 A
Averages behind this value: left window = 15.8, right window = 17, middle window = 15.7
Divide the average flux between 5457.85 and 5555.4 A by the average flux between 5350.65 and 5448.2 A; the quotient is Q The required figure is 1.1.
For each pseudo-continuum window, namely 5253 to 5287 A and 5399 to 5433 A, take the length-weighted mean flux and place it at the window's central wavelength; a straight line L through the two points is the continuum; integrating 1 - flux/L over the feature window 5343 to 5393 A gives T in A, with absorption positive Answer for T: -3.3 A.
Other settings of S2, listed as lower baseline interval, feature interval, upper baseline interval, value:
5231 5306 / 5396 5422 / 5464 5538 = 0.8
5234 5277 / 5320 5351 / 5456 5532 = 1.7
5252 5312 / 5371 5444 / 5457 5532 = 0.4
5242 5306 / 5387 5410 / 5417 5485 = 0.8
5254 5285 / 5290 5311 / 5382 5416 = -1.4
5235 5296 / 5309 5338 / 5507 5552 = 1.0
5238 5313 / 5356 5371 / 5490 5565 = -0.4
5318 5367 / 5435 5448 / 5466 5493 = 0.5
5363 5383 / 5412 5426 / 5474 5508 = -0.4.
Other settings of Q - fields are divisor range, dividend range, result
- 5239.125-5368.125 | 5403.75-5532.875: 1.10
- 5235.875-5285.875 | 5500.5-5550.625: 1.21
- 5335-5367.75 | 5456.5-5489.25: 1.06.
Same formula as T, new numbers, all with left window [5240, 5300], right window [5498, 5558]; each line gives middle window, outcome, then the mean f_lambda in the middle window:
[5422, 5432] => 0.30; 15.5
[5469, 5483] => 0.32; 16.1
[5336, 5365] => -0.90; 15.6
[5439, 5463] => 0.79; 15.7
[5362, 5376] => 0.37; 14.9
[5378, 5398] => -0.62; 16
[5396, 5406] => 0.83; 14.4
